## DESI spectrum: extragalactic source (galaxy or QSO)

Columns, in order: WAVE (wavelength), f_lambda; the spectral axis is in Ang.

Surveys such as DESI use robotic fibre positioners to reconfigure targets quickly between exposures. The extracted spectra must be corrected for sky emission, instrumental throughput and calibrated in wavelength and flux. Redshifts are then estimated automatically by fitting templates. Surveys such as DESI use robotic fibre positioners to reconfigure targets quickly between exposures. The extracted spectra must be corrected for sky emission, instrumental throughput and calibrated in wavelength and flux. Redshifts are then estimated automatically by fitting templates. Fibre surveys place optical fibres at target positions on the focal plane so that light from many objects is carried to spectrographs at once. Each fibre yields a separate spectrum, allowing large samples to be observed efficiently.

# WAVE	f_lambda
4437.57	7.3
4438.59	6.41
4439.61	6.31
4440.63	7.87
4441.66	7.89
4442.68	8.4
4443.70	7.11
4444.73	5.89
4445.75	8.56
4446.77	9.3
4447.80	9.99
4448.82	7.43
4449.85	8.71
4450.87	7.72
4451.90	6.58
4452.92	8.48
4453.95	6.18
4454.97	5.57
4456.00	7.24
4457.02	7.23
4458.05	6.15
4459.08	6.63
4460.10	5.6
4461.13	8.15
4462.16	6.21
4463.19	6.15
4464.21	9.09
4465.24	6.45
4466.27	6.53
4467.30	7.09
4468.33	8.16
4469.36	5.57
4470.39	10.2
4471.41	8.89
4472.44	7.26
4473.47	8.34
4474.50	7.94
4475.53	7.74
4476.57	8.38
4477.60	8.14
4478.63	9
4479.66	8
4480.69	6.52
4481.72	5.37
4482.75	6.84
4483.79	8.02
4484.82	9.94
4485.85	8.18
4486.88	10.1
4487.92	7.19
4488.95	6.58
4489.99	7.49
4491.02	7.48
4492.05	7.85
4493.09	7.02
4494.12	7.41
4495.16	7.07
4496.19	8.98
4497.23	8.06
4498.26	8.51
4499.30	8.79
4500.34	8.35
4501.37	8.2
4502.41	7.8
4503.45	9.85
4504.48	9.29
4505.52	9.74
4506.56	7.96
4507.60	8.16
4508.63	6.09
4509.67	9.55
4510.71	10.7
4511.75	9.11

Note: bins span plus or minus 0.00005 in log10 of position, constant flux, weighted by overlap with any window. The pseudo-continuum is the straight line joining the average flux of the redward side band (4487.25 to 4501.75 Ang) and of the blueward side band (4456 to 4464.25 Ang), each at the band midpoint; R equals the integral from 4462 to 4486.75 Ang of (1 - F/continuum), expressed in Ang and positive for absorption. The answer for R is -1.7 Ang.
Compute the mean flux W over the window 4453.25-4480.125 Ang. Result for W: 7.39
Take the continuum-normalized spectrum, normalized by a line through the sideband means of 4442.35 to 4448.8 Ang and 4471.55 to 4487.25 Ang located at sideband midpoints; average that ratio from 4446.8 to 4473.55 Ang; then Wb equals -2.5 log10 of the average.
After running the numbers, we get 0.10 mag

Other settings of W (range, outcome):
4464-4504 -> 7.9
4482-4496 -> 7.77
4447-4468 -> 7.19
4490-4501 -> 7.94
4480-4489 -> 7.7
